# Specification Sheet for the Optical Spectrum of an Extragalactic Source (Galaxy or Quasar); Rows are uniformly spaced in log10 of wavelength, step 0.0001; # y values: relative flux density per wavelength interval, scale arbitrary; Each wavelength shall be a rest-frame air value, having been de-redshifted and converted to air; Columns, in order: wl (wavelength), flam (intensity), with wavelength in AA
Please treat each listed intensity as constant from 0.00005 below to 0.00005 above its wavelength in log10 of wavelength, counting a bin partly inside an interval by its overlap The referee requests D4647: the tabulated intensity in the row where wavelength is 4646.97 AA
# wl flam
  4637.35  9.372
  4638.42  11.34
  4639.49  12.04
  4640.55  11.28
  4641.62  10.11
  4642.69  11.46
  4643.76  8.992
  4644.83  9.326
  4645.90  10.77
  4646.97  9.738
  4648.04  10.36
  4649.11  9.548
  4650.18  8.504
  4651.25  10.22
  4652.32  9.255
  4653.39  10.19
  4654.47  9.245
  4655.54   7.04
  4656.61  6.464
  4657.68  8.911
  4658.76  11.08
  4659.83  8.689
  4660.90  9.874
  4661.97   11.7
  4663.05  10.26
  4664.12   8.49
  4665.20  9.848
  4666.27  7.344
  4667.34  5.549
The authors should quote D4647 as 9.738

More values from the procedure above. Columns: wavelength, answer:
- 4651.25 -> 10.22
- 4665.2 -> 9.848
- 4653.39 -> 10.19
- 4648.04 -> 10.36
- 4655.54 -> 7.04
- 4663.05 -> 10.26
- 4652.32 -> 9.255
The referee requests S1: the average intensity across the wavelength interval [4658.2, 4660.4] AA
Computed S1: 9.87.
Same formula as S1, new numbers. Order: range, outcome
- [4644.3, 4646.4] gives 10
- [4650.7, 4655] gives 9.71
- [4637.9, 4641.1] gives 11.6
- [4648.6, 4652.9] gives 9.4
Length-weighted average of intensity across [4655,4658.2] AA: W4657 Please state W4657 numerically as 7.48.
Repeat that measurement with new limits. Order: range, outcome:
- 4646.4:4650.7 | 9.55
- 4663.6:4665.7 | 9.14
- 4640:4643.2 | 11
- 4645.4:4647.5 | 10.2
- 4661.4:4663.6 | 10.9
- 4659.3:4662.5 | 10.1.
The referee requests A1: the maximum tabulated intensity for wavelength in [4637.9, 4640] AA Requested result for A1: 12.04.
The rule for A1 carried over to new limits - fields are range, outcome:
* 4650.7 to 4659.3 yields 11.08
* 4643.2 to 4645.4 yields 9.326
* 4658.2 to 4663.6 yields 11.7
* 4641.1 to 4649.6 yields 11.46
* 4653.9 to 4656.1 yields 9.245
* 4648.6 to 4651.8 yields 10.22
